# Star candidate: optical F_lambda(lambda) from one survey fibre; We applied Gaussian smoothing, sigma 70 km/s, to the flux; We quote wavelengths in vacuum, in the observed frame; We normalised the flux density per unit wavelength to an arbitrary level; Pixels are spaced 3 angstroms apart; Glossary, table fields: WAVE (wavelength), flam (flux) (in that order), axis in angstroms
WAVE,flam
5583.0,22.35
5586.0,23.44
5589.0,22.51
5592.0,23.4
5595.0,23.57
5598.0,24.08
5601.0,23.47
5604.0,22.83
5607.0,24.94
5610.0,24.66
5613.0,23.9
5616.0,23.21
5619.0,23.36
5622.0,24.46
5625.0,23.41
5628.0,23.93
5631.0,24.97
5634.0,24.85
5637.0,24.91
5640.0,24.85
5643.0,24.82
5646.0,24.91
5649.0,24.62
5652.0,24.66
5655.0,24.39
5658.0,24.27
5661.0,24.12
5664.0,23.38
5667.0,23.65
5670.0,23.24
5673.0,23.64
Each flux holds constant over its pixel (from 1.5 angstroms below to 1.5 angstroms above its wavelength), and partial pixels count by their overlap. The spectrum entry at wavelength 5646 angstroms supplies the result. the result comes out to 24.91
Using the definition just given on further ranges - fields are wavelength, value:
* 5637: 24.91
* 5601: 23.47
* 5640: 24.85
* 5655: 24.39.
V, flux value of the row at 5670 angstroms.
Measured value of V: 23.24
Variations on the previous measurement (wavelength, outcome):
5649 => 24.62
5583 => 22.35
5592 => 23.4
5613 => 23.9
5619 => 23.36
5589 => 22.51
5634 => 24.85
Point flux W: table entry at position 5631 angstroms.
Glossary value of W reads 24.97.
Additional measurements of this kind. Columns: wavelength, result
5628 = 23.93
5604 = 22.83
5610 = 24.66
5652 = 24.66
